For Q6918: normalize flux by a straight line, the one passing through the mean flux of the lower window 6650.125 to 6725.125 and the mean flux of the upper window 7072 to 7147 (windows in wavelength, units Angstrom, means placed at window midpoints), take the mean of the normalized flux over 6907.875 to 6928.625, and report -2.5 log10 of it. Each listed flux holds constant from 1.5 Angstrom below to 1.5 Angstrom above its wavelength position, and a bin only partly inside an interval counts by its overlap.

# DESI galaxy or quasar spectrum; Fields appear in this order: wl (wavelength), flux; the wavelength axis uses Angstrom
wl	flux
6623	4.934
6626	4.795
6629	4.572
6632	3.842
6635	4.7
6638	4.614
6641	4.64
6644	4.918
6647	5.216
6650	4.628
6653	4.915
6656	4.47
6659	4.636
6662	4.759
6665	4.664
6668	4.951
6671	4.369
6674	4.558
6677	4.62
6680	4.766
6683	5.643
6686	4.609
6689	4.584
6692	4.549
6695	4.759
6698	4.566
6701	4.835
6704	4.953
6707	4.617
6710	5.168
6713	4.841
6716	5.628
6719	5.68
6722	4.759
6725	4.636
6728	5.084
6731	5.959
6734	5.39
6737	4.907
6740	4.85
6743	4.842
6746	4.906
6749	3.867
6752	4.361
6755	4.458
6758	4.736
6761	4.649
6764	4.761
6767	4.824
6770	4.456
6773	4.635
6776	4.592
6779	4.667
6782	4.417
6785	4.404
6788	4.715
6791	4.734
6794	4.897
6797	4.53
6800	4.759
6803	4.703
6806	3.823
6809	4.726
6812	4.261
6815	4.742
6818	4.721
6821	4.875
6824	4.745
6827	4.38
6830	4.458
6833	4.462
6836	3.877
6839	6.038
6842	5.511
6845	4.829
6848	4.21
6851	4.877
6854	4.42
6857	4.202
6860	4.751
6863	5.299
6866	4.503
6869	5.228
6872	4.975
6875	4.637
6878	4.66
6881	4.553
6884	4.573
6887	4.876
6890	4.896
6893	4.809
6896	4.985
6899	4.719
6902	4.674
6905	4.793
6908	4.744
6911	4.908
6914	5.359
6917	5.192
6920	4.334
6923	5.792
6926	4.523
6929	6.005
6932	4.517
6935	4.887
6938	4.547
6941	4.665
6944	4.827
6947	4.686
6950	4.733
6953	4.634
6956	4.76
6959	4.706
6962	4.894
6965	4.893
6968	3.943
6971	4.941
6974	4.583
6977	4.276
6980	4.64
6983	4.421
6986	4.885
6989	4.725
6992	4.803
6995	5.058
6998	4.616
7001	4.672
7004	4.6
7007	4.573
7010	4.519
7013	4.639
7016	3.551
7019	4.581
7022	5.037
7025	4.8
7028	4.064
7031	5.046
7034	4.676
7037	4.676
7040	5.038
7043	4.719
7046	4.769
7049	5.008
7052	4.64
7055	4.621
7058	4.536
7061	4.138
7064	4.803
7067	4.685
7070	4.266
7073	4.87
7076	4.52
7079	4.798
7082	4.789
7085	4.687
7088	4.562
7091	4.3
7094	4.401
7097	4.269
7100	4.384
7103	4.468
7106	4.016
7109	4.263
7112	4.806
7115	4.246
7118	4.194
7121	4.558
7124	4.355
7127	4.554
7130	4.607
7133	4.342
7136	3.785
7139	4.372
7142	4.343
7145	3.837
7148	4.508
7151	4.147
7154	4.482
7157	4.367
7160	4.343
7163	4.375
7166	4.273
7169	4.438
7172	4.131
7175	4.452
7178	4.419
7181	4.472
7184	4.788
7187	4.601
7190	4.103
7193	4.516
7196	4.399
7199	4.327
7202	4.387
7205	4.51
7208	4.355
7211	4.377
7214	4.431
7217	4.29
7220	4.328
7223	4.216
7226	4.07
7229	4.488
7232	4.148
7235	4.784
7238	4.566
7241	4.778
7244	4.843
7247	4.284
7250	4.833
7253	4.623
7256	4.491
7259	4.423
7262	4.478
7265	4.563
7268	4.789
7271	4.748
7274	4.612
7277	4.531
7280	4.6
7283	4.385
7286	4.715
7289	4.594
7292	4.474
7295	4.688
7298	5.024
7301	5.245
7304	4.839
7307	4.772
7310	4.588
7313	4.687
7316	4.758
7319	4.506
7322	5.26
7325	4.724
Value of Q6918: -0.10 mag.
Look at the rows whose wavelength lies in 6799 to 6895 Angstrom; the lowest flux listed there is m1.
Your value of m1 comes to 3.823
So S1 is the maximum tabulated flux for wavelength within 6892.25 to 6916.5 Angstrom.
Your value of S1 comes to 5.359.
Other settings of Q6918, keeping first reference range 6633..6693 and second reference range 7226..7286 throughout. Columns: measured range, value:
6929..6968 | -0.022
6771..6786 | 0.037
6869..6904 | -0.025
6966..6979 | 0.044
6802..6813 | 0.078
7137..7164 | 0.073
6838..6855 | -0.064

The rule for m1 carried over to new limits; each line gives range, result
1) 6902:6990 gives 3.943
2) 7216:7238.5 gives 4.07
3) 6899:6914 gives 4.674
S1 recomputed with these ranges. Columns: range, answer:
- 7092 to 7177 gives 4.806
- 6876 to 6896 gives 4.985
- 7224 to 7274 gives 4.843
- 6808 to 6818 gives 4.742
